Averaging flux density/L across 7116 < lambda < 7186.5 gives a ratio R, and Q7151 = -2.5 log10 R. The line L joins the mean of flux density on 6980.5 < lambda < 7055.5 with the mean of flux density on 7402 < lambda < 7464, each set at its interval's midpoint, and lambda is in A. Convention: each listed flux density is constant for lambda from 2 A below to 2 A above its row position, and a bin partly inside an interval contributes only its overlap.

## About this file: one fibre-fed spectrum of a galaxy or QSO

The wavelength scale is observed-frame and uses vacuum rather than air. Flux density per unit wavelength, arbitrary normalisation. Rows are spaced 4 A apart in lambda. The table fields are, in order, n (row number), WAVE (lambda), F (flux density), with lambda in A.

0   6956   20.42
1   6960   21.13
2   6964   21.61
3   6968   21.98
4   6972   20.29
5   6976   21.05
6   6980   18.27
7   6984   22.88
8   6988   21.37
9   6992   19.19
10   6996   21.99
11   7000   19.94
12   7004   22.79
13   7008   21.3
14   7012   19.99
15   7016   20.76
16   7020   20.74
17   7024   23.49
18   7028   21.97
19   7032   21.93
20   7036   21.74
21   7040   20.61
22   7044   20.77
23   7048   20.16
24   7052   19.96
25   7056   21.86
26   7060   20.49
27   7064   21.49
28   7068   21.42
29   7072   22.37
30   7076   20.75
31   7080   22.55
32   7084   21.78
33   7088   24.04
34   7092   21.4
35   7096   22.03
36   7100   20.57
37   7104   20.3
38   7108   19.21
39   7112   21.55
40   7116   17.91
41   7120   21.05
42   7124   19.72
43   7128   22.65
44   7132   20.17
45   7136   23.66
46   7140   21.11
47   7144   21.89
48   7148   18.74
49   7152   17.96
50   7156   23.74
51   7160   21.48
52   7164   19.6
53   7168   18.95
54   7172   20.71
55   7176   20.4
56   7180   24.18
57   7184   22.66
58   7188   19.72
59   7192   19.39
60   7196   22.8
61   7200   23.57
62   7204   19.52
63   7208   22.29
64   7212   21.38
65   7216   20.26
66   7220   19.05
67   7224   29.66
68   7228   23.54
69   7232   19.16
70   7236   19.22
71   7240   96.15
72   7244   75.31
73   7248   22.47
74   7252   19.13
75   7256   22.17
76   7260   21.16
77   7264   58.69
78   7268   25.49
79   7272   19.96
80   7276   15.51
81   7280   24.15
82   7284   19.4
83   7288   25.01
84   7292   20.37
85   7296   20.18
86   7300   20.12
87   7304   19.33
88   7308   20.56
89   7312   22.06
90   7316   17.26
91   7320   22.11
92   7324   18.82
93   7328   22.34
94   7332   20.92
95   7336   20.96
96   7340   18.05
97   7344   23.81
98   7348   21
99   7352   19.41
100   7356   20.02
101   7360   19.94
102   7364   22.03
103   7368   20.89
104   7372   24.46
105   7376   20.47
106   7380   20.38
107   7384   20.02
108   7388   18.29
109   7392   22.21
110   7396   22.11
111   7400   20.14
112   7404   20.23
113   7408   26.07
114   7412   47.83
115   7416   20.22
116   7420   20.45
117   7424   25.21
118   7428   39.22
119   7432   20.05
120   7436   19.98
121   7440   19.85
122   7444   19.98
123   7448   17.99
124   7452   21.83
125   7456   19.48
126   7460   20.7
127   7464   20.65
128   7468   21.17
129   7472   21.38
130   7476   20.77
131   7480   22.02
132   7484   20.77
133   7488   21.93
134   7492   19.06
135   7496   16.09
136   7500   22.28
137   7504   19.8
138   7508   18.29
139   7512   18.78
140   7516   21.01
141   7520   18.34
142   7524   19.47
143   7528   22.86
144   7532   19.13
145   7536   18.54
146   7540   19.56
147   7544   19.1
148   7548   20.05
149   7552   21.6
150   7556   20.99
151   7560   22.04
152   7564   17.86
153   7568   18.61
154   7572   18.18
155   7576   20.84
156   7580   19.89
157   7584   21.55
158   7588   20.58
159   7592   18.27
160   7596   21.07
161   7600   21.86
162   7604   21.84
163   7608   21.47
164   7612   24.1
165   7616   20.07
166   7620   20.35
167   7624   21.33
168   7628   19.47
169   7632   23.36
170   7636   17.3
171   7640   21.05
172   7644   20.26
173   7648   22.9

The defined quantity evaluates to 0.05 mag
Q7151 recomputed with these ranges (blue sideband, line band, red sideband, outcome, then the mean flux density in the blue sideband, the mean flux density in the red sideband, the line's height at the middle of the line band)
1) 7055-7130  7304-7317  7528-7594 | 0.03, 21.2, 19.9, 20.6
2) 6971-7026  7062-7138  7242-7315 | 0.08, 21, 26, 22.8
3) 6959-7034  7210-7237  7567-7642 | -0.04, 21.2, 20.6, 21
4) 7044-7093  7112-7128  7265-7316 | 0.07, 21.5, 21.6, 21.5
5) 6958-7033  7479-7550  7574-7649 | 0.06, 21.2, 20.9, 20.9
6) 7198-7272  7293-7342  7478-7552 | 0.33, 30.7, 19.9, 27.5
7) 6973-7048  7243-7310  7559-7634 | -0.22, 21.1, 20.7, 20.9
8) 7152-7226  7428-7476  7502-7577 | -0.05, 21.5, 19.7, 20.2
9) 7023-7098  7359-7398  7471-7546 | -0.04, 21.6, 19.9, 20.4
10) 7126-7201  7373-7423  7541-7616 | -0.12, 21.2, 20.5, 20.8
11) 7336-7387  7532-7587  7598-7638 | 0.06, 20.8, 21.1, 21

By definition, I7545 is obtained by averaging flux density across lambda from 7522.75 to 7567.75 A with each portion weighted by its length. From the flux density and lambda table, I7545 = 20.1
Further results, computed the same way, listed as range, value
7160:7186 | 21.1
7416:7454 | 22.6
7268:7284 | 20.5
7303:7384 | 20.7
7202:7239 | 23.6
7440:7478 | 20.4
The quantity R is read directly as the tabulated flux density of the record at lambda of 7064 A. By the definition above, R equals 21.49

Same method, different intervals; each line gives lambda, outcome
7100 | 20.57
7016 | 20.76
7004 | 22.79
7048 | 20.16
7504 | 19.8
